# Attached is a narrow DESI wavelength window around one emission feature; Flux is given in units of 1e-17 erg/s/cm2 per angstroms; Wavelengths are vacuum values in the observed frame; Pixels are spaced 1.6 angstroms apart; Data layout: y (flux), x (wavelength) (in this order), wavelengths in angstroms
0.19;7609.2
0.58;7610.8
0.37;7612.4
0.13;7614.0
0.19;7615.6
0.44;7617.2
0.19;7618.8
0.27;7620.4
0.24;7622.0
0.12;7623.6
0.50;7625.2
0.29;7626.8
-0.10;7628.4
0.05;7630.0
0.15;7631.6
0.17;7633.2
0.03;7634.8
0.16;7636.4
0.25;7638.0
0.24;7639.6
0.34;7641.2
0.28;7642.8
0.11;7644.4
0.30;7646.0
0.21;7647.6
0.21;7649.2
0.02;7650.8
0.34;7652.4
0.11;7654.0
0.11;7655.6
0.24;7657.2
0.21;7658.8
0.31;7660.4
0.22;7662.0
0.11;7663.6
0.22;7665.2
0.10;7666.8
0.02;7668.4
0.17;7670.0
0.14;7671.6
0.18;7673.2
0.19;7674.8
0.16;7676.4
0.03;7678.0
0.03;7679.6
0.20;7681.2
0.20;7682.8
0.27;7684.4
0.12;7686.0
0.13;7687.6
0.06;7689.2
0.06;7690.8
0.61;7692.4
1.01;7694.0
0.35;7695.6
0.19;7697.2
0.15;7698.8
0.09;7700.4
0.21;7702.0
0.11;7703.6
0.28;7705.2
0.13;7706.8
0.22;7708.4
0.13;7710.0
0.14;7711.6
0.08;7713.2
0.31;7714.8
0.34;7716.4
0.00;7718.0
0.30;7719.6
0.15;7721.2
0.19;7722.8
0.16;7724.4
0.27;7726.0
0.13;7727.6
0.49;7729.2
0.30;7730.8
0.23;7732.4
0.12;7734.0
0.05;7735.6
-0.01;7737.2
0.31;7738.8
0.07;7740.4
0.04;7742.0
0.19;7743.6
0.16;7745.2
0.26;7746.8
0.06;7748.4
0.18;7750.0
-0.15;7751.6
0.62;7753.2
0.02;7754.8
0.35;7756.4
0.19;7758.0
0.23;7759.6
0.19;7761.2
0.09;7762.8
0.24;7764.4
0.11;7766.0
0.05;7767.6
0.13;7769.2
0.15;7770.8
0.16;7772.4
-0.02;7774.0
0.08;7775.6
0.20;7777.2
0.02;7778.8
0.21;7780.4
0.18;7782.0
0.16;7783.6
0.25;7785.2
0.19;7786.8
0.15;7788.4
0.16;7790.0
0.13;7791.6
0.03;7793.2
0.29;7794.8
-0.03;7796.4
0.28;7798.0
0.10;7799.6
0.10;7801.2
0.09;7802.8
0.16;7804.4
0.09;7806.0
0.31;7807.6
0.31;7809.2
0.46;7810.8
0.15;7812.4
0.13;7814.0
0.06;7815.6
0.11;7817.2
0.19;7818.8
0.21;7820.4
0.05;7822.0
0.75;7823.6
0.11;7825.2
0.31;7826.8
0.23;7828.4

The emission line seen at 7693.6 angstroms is Halpha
